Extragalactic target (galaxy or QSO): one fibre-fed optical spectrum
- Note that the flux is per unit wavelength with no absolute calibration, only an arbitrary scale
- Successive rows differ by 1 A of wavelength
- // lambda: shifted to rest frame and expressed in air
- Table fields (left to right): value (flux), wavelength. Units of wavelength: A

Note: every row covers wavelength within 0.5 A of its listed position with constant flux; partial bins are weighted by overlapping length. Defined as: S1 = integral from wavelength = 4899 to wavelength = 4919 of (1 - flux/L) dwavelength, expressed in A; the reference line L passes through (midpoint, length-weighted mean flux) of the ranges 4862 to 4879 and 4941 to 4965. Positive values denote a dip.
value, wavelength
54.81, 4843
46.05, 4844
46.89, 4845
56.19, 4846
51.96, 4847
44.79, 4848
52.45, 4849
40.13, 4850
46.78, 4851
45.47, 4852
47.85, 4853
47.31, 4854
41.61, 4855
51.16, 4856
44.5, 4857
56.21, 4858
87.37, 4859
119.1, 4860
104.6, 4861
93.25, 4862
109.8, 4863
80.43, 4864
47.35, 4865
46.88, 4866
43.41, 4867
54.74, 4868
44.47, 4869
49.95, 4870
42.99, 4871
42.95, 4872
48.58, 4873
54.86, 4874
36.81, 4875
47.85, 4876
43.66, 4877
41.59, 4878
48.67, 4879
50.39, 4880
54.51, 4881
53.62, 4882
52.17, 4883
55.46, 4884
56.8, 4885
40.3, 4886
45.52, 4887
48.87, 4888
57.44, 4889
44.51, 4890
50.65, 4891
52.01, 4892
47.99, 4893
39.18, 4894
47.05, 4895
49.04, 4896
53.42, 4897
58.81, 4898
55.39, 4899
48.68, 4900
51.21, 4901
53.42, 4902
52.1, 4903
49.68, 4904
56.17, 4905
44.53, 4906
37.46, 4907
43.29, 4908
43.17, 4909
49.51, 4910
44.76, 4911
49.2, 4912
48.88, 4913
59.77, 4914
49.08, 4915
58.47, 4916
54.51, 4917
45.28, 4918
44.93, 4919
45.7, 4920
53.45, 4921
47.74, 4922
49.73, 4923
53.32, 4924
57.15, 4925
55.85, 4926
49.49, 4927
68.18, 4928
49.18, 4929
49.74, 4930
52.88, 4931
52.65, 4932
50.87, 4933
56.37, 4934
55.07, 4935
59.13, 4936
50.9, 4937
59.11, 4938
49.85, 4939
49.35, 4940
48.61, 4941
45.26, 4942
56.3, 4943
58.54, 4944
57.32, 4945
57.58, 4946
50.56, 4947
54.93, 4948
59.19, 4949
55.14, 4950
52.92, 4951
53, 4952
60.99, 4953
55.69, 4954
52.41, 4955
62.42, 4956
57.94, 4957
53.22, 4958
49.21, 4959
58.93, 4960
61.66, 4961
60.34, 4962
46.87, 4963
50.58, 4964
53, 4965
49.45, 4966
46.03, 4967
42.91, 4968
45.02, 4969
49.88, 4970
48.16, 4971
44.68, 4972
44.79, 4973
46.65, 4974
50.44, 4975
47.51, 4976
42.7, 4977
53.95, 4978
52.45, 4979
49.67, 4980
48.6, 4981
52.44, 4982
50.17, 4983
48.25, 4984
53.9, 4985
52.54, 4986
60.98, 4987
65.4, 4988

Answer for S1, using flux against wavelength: 1.7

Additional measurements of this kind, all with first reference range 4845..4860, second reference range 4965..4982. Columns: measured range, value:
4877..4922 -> 1.3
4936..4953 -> -1.7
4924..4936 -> -1.1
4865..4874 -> 0.9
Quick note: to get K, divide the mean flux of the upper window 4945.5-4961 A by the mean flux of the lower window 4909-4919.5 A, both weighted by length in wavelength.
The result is 1.11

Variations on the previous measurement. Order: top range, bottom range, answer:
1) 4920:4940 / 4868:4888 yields 1.11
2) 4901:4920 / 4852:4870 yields 0.76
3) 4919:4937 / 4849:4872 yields 0.88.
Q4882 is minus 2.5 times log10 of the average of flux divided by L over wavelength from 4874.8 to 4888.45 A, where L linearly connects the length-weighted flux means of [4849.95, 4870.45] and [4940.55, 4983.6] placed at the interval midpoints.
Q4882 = 0.24 mag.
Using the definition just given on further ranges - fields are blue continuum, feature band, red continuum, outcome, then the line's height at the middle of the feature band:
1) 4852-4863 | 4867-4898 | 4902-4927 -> 0.25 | 61.2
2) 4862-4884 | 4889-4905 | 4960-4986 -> 0.04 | 52.4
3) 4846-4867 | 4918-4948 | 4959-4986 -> 0.03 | 54.2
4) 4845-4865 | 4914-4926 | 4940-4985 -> 0.10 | 56.5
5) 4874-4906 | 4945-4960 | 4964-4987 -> -0.13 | 49.3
